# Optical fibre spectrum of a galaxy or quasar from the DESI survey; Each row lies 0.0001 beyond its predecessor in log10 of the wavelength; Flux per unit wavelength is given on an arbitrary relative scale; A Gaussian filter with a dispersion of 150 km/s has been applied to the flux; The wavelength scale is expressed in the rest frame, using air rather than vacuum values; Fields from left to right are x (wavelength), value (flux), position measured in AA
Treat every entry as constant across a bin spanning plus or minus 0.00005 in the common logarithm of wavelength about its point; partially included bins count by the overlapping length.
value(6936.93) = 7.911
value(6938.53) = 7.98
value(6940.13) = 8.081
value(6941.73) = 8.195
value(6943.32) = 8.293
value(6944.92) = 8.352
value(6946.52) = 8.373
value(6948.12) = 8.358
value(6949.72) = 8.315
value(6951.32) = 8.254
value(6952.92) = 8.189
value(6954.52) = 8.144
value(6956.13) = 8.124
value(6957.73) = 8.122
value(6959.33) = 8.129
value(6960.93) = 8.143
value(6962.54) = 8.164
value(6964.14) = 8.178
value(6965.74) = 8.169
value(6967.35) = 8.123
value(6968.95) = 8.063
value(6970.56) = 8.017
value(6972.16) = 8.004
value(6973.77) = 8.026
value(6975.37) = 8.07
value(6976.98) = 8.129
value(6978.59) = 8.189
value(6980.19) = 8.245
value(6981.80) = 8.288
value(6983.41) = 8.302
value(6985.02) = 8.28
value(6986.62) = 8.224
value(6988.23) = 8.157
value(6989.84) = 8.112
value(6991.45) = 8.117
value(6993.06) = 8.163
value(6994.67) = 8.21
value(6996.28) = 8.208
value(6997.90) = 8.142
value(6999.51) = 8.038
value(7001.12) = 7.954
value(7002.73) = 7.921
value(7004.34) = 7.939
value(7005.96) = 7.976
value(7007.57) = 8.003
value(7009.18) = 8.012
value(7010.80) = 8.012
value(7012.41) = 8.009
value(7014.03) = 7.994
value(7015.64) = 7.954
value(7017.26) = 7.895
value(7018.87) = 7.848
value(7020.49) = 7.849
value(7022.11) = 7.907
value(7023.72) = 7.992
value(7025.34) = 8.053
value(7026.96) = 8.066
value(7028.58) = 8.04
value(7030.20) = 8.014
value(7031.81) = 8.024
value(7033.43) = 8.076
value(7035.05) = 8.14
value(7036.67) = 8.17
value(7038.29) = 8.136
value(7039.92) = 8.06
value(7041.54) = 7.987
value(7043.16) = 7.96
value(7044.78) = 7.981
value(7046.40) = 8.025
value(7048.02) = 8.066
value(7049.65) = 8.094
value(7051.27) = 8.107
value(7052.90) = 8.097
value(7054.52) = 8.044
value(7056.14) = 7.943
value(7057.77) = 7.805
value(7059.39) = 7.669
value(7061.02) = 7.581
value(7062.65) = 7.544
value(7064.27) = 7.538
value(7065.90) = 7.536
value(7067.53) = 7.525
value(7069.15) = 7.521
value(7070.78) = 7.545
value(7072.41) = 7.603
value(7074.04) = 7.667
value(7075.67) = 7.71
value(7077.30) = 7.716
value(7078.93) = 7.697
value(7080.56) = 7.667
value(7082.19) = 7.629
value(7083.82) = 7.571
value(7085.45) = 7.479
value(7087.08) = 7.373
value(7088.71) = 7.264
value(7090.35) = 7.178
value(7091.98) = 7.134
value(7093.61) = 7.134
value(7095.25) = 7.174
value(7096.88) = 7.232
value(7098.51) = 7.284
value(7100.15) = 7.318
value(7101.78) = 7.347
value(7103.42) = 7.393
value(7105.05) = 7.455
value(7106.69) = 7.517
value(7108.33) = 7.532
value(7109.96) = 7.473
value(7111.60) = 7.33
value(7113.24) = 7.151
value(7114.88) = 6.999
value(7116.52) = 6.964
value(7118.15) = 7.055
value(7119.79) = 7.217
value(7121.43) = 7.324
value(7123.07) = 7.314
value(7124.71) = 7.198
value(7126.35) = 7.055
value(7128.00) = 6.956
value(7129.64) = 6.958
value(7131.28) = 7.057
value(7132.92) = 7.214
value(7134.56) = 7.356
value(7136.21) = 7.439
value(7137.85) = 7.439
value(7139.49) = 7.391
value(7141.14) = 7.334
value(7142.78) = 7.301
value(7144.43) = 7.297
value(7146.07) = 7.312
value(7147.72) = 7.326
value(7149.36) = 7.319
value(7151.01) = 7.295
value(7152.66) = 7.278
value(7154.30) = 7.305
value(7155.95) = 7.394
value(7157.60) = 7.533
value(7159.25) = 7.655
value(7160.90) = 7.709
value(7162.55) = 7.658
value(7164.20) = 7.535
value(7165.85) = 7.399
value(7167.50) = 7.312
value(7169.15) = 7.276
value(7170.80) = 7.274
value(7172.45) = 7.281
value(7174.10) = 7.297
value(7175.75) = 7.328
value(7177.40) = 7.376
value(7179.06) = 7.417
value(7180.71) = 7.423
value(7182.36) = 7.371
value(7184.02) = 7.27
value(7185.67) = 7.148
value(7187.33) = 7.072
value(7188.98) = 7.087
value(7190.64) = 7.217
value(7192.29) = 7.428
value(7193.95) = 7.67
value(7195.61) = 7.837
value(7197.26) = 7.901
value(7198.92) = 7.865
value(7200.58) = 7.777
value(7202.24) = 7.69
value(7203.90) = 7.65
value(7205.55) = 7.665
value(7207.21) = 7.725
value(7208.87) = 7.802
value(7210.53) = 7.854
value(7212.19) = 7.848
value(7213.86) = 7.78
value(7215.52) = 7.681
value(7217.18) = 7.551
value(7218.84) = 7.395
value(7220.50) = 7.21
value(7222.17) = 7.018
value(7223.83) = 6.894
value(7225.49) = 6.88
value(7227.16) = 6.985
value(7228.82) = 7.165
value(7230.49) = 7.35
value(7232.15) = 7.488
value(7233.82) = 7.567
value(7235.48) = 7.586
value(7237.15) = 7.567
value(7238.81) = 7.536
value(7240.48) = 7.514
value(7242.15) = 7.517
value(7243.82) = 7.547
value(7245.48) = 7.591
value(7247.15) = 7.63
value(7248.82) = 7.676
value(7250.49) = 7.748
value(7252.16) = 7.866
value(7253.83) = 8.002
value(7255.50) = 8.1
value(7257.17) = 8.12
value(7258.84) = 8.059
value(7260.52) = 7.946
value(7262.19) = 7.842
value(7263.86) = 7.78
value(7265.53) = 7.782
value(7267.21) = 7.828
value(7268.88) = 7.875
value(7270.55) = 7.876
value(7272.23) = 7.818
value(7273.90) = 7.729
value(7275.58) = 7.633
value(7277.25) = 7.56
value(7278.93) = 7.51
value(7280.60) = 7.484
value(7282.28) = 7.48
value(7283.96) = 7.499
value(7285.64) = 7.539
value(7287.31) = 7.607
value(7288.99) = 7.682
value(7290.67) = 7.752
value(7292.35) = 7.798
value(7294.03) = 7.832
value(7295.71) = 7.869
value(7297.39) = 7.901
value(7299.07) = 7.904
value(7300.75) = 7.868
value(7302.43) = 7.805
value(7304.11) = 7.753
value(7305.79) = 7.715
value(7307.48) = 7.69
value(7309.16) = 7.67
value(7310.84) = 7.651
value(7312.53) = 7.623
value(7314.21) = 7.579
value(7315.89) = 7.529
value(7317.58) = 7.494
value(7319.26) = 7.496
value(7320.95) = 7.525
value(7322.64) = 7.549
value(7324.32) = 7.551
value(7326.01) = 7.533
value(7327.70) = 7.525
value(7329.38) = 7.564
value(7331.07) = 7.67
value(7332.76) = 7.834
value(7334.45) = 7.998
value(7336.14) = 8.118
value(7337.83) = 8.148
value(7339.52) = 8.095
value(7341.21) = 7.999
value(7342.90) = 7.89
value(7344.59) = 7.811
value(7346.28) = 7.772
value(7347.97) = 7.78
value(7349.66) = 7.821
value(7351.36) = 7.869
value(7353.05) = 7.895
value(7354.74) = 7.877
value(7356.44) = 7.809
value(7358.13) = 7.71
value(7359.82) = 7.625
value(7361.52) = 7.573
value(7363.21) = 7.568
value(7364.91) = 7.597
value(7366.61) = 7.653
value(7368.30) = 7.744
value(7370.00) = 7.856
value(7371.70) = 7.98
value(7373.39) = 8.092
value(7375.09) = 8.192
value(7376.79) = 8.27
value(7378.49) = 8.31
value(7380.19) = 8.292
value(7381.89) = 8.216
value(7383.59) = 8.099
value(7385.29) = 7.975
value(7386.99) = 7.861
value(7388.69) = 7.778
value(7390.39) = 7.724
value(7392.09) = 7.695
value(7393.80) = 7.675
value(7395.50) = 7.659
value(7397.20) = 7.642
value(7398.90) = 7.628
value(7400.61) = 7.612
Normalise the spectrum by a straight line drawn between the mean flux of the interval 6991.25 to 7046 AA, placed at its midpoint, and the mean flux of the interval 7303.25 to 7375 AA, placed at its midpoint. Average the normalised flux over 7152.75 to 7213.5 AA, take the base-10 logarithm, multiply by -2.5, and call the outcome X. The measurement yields 0.05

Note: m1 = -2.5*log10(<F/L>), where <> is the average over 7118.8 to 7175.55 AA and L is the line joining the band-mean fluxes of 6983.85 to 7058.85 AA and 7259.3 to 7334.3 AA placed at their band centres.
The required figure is 0.08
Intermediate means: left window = 8.04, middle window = 7.32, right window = 7.69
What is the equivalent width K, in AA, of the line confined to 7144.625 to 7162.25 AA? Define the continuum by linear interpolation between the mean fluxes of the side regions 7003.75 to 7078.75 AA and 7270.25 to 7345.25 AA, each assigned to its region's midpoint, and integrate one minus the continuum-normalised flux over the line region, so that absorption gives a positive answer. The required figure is 0.9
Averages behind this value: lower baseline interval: 7.9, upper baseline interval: 7.71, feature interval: 7.42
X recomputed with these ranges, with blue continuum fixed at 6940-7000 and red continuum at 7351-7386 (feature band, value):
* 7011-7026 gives 0.03 mag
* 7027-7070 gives 0.03 mag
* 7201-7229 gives 0.08 mag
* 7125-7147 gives 0.12 mag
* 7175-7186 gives 0.10 mag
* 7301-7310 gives 0.03 mag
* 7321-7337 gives 0.03 mag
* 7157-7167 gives 0.07 mag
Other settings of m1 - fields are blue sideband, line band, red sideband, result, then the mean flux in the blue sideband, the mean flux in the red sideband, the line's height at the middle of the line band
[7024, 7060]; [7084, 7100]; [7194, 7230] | 0.09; 8.03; 7.53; 7.88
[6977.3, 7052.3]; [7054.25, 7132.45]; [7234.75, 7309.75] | 0.08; 8.06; 7.74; 7.96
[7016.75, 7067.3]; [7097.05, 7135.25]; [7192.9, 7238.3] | 0.08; 7.94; 7.53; 7.77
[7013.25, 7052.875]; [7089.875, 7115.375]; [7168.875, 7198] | 0.06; 8.02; 7.37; 7.72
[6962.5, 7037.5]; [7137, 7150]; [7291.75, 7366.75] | 0.08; 8.07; 7.75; 7.93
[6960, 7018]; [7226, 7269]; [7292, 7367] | 0.02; 8.1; 7.75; 7.83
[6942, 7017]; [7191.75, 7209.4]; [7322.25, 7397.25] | 0.03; 8.13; 7.85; 7.97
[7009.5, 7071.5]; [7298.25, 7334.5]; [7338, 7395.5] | 0.03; 7.92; 7.88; 7.89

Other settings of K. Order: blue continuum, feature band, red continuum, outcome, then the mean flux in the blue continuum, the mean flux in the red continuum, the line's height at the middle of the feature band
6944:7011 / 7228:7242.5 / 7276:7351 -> 0.6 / 8.14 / 7.72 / 7.82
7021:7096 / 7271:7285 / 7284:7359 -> 0.3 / 7.77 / 7.75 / 7.75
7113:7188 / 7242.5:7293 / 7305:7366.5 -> -1.2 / 7.3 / 7.72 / 7.57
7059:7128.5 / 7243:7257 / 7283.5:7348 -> -0.3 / 7.38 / 7.74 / 7.63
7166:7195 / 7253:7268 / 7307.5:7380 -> -0.8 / 7.32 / 7.79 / 7.55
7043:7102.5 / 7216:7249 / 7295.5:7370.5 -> 1.3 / 7.61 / 7.74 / 7.69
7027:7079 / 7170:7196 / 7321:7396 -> 1.7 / 7.87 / 7.84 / 7.86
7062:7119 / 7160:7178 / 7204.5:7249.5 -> 0.1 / 7.41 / 7.48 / 7.45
